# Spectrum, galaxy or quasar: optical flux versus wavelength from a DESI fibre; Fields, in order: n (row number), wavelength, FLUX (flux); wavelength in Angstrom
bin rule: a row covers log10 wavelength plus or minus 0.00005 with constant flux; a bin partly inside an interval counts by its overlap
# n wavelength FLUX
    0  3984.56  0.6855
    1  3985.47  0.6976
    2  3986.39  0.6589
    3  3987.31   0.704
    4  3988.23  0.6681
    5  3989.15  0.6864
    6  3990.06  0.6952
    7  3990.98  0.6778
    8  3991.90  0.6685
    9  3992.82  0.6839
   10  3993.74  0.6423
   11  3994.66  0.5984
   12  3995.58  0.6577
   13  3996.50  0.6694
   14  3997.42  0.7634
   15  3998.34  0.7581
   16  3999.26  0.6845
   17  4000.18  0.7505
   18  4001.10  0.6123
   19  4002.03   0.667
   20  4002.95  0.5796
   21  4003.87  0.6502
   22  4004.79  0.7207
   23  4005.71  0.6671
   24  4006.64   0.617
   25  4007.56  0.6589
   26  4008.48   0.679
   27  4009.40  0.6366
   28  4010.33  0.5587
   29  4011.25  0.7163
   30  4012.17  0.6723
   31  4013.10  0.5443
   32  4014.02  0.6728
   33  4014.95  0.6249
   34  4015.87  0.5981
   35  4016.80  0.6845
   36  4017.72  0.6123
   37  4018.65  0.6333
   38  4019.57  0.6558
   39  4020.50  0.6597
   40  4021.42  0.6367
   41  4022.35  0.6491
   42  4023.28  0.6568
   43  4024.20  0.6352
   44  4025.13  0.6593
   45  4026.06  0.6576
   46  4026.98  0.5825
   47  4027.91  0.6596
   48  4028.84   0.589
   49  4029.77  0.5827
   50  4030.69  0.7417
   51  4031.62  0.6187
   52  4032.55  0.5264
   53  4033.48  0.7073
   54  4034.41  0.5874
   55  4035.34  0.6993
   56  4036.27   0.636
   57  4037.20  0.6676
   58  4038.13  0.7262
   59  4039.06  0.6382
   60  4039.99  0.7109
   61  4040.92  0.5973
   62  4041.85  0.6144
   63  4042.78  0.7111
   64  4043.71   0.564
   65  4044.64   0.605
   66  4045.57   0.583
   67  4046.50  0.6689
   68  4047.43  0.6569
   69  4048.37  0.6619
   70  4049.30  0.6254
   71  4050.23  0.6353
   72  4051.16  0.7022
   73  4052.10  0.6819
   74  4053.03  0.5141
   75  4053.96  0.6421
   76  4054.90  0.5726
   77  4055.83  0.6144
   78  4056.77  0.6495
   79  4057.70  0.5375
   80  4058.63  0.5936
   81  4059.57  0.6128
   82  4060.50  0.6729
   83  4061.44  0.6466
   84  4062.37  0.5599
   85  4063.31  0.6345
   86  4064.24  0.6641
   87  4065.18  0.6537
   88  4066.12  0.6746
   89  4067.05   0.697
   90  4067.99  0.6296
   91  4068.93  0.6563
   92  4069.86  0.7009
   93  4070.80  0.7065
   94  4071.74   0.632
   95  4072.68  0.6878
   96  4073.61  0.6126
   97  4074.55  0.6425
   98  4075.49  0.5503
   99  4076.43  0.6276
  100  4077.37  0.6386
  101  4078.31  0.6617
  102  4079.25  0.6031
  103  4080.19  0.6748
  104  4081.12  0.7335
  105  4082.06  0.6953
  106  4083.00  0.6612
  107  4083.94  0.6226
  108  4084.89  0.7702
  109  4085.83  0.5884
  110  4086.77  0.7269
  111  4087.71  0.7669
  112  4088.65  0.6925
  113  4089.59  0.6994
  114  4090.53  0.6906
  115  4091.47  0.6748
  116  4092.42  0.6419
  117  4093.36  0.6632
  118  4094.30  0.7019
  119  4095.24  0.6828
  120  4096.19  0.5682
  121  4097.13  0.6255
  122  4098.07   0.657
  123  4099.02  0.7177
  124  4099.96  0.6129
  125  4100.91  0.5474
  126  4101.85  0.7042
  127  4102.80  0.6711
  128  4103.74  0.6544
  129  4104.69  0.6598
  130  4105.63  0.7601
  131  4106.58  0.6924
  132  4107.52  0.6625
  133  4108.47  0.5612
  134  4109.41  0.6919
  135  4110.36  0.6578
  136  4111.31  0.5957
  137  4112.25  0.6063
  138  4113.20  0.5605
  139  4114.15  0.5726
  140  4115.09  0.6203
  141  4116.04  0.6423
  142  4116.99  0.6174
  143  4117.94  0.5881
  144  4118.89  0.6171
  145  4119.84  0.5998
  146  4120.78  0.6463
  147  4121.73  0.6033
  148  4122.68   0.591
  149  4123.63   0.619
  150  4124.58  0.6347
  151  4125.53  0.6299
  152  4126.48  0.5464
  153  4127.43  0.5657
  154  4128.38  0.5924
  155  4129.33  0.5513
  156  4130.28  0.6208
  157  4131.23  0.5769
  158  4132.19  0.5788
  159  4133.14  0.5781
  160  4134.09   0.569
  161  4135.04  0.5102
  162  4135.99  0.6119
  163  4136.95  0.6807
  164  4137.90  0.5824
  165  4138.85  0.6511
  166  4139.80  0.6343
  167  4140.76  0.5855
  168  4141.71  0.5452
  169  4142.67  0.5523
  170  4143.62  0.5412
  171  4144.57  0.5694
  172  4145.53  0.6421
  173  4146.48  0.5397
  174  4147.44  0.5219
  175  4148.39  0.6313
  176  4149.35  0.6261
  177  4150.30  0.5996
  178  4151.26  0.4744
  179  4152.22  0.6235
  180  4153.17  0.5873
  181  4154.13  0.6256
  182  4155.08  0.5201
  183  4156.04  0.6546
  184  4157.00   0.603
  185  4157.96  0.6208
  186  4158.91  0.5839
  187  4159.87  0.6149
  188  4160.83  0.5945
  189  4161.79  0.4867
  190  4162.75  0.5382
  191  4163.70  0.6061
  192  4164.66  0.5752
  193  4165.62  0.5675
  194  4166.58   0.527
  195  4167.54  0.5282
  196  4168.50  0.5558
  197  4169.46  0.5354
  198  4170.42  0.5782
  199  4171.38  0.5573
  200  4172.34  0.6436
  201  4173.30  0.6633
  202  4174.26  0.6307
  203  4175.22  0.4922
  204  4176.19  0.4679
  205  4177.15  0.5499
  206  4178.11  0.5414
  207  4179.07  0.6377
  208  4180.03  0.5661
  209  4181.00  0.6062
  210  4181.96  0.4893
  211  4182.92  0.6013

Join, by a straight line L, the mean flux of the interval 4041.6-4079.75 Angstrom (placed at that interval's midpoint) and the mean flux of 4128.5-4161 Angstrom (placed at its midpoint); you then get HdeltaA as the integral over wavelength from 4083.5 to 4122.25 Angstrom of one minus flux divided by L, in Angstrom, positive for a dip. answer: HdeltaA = -2.4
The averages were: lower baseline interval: 0.634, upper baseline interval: 0.588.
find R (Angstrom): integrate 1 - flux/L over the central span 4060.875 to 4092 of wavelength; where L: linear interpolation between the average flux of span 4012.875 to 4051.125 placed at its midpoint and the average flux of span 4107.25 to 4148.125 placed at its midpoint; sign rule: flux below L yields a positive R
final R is -2.2 Angstrom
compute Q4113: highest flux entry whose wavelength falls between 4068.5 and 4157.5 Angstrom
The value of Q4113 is 0.7702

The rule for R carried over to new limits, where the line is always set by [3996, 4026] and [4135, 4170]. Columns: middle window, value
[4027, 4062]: 0.27 Angstrom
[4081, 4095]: -1.65 Angstrom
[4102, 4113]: -0.92 Angstrom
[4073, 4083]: -0.41 Angstrom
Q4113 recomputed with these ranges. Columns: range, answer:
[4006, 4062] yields 0.7417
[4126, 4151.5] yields 0.6807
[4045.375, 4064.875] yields 0.7022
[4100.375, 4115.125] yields 0.7601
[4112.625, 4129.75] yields 0.6463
